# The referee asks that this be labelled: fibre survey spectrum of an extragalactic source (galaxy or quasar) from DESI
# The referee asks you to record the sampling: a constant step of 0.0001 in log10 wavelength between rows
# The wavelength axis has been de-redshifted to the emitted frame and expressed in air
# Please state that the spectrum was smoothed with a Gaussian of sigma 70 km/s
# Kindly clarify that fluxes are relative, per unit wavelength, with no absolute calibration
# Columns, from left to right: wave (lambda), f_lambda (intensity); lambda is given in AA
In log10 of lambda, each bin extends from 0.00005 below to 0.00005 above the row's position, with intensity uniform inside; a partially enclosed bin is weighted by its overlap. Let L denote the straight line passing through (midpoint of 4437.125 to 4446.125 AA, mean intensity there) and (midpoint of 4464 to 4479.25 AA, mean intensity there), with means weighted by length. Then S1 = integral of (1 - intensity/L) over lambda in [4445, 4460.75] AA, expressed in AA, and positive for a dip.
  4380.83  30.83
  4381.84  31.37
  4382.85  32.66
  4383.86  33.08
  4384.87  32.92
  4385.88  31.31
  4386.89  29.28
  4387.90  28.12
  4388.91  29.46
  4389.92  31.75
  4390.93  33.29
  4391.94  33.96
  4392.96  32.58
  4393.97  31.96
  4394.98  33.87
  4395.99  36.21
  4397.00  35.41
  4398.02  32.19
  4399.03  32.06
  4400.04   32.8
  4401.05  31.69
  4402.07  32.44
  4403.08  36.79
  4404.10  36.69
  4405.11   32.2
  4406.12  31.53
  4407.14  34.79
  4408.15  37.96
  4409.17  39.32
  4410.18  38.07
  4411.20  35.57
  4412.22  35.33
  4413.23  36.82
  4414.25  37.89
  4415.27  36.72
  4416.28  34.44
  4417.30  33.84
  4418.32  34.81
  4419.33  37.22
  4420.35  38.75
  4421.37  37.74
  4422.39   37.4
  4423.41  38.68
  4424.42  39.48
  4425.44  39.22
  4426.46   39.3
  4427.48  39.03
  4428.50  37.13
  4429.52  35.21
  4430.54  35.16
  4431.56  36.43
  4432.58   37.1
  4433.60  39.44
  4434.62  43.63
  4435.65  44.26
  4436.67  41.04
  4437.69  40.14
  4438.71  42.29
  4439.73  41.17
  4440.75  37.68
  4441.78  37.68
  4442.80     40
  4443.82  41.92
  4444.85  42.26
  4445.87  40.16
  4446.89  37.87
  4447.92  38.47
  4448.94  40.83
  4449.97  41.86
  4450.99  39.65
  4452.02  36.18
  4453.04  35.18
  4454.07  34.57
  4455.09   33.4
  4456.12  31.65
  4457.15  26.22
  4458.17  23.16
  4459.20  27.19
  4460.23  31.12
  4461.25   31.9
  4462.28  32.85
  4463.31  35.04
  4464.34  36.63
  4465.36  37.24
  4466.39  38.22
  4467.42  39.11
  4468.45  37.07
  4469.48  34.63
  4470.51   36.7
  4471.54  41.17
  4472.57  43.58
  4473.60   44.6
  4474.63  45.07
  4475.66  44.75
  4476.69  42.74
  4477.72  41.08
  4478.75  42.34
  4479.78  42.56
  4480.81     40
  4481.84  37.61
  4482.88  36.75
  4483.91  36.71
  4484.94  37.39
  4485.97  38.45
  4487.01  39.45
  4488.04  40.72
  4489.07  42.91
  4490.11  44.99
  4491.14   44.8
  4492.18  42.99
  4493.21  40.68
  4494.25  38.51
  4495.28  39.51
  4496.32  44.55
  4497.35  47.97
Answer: 2.2 AA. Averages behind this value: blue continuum 40.4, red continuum 40.4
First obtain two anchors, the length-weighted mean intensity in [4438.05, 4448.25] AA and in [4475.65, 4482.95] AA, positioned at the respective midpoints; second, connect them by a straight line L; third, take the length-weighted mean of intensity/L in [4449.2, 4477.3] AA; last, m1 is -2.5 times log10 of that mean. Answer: 0.12 mag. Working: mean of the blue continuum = 40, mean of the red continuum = 41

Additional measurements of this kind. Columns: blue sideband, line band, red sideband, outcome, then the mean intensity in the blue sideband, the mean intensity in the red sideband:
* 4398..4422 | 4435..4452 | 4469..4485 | -0.07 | 35.4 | 40.6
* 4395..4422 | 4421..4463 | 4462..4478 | 0.01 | 35.3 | 39.5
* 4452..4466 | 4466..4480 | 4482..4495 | -0.14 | 32.2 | 40.3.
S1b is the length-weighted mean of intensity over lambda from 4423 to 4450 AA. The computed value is 39.5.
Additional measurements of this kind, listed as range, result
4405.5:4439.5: 37.8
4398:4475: 36.9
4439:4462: 35.9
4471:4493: 41.4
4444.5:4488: 37.5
